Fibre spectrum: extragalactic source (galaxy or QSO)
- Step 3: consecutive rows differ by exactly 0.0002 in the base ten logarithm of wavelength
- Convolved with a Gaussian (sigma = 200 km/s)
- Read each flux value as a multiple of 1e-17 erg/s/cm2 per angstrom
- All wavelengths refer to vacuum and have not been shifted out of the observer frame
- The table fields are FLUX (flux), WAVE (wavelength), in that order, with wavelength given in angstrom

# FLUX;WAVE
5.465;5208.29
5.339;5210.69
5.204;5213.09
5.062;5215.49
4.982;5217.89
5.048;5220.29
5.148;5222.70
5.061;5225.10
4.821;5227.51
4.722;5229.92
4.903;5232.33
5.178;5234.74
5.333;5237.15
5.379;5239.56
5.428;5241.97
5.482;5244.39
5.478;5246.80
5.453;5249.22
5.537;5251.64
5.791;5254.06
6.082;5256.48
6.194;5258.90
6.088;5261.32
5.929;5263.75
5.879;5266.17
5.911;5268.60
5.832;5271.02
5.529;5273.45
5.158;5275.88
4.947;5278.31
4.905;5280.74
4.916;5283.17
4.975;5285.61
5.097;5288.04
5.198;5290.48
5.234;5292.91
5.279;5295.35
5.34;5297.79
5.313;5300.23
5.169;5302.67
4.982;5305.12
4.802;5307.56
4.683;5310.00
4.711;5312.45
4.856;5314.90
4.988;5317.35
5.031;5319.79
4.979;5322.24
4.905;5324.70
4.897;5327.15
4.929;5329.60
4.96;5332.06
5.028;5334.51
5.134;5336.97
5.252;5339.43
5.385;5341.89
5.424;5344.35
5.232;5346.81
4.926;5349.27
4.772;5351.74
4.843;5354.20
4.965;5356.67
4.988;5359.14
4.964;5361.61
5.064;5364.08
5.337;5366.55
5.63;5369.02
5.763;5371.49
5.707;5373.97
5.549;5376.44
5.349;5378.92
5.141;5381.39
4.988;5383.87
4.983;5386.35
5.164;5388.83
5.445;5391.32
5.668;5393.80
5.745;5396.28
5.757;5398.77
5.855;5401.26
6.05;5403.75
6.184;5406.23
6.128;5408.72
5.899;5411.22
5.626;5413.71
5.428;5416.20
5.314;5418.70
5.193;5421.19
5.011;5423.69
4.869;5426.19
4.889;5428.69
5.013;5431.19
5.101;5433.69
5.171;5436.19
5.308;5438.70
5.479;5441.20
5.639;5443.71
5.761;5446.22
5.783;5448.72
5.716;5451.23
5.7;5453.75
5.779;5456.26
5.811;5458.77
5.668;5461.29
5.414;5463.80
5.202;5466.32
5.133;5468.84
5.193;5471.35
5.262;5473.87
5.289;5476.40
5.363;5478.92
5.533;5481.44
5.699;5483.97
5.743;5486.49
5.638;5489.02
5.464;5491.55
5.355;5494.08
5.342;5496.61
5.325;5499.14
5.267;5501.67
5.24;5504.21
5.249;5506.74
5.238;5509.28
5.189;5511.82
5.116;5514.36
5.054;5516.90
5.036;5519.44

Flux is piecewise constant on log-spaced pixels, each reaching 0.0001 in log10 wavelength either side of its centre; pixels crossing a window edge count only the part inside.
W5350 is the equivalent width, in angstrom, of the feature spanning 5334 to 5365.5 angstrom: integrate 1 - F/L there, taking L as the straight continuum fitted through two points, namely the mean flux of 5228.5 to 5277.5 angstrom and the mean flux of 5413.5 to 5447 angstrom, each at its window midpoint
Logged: 1.83 angstrom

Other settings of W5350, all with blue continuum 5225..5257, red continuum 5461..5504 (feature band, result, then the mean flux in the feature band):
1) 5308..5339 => 2.4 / 4.93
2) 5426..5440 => 0.8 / 5.08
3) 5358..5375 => 0.0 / 5.35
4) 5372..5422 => -1.8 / 5.57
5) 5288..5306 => 0.4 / 5.21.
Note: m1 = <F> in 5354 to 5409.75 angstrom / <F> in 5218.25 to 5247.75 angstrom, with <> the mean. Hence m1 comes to 1.1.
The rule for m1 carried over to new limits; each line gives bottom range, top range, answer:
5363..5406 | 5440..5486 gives 1.00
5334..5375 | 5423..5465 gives 1.04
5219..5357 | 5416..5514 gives 1.03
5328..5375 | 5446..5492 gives 1.07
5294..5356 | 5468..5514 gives 1.07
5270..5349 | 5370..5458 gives 1.08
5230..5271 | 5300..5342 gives 0.89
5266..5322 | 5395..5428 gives 1.09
